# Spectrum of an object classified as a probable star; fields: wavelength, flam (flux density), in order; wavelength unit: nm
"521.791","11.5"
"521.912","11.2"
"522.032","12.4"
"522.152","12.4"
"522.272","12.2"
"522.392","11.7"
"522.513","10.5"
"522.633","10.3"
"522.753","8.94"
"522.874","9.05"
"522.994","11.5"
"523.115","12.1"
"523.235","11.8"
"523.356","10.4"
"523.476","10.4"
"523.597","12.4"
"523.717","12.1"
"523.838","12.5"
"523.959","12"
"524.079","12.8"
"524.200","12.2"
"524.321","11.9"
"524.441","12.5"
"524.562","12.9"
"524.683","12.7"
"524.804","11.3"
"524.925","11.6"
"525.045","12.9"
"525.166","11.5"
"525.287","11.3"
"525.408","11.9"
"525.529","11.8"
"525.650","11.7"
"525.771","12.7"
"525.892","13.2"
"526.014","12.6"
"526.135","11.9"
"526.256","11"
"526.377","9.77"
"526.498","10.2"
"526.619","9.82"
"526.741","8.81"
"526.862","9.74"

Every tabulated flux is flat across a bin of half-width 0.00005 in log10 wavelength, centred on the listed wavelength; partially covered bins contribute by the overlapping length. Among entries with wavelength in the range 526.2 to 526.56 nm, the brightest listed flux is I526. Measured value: 11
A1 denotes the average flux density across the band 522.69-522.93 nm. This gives 9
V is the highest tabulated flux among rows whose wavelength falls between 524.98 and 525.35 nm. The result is 12.9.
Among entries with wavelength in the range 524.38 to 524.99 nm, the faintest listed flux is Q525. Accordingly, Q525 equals 11.3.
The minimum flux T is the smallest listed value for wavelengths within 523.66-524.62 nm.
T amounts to 11.9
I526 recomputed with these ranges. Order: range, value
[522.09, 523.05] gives 12.4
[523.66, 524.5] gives 12.8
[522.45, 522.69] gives 10.5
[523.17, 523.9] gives 12.5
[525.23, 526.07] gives 13.2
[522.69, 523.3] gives 12.1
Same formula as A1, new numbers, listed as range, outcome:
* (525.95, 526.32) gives 11.8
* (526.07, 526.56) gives 10.8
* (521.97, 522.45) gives 12.2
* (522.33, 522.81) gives 10.4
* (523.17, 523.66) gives 11.3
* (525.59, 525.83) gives 12.2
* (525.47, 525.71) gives 11.8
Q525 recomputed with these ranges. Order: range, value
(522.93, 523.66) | 10.4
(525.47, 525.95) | 11.7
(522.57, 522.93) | 8.94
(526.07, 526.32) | 11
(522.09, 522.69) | 10.3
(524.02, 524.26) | 12.2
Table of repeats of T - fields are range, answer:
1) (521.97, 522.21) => 12.4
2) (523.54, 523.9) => 12.1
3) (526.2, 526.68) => 9.77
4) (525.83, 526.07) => 12.6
